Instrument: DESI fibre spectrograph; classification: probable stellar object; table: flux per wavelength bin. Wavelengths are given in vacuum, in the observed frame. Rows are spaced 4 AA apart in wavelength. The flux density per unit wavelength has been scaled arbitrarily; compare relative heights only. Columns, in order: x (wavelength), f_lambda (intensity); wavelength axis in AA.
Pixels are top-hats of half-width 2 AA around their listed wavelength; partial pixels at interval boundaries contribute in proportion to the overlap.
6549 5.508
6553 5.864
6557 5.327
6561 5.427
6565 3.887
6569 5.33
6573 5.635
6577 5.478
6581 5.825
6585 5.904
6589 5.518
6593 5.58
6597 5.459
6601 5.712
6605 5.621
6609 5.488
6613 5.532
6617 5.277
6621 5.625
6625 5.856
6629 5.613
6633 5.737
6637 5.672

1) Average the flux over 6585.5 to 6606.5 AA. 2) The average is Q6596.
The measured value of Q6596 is 5.6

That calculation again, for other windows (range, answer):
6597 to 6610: 5.59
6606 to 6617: 5.48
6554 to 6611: 5.45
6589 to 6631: 5.57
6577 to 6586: 5.77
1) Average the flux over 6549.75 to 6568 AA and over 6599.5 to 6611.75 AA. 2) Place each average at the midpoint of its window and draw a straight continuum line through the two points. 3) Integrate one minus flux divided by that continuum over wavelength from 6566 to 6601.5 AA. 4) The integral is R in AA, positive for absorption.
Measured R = -1.0 AA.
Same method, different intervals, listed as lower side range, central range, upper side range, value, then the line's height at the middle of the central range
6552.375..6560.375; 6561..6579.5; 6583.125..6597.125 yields 1.4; 5.57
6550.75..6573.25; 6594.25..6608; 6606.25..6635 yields -0.3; 5.47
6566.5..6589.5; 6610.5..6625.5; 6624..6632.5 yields 0.4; 5.69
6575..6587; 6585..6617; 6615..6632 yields 0.6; 5.67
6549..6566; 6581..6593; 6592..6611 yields -0.5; 5.46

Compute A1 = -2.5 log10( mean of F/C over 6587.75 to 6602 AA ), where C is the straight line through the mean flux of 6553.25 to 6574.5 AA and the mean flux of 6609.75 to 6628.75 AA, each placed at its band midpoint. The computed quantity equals -0.033 mag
